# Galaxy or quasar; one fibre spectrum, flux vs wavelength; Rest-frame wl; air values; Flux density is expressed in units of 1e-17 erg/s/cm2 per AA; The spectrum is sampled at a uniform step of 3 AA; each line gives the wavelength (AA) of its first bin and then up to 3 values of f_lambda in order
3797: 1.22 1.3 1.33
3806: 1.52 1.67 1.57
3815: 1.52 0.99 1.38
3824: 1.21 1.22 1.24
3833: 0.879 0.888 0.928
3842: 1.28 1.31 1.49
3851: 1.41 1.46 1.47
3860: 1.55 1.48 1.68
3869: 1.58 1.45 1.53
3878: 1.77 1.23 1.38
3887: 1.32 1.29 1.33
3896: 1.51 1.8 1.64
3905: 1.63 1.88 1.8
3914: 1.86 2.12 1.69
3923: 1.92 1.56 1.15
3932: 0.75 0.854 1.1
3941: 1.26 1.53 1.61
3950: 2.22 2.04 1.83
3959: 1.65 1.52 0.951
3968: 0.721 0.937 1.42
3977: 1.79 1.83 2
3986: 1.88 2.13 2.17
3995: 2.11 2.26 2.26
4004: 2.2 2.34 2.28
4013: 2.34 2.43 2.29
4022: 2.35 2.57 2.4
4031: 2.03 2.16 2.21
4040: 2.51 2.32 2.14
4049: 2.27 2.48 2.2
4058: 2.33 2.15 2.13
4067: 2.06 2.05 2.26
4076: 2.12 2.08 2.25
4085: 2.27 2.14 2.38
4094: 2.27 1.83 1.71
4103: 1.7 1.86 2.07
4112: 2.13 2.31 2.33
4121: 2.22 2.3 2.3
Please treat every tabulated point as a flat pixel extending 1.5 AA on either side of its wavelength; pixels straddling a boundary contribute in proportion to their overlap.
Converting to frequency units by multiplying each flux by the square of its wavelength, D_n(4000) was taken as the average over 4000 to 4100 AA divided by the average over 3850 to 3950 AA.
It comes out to 1.59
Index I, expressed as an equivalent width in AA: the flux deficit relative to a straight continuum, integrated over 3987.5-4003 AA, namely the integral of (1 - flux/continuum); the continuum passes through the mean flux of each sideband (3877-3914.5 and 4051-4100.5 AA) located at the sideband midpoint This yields -2.4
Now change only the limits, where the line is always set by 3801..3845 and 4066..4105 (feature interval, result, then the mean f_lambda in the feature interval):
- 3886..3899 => 0.6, 1.41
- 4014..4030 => -4.3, 2.39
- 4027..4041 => -2.4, 2.25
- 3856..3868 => -1.4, 1.55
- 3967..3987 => 2.6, 1.52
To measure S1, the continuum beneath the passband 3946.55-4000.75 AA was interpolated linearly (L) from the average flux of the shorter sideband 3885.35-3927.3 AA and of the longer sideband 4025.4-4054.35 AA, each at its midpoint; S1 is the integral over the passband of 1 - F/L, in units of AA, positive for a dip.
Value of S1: 6.7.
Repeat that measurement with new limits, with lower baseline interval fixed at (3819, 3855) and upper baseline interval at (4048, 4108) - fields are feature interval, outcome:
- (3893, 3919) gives -4.8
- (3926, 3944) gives 5.4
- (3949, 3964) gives -1.3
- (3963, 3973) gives 4.6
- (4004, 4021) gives -4.0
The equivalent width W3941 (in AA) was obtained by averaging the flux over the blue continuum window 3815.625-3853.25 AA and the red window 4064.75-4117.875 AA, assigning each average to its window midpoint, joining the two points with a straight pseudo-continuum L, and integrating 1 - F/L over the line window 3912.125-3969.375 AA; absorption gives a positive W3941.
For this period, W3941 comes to 2.5 AA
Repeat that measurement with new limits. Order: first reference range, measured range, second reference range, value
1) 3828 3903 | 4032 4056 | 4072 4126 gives -4.06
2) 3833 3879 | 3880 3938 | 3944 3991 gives 0.25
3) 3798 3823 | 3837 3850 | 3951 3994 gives 1.87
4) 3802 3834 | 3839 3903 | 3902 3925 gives 5.62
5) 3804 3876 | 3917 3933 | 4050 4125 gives 1.23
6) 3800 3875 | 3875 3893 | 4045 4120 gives 1.21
